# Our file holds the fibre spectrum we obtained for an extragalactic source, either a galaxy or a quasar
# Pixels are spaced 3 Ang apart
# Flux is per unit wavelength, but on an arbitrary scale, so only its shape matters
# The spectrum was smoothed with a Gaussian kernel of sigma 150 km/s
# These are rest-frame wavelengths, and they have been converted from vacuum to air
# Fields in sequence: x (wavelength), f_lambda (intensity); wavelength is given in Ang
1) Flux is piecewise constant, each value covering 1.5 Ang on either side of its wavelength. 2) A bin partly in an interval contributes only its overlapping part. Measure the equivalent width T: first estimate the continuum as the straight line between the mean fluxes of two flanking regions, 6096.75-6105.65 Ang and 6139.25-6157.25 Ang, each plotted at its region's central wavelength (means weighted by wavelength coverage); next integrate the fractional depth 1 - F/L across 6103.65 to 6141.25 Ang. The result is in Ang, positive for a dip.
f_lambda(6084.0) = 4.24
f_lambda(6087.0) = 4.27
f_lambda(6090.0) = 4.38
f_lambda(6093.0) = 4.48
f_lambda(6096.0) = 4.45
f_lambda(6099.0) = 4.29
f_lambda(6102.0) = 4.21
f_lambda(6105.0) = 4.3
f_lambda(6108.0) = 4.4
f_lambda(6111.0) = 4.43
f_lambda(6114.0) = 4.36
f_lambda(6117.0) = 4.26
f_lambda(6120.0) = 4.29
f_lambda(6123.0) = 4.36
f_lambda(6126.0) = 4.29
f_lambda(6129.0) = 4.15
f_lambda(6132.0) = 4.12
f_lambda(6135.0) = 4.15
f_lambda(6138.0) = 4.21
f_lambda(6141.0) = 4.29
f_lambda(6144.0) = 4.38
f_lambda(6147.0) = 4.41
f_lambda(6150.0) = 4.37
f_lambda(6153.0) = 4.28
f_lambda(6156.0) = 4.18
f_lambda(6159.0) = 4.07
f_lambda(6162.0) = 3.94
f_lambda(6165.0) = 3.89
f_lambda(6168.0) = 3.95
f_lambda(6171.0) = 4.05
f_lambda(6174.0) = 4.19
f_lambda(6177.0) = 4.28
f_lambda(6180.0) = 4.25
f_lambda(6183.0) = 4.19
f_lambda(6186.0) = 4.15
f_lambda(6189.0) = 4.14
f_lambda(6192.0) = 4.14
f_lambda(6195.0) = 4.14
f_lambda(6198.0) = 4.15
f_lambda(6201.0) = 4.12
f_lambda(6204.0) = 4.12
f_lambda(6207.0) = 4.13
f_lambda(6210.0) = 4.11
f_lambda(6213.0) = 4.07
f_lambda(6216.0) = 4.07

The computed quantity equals 0.2 Ang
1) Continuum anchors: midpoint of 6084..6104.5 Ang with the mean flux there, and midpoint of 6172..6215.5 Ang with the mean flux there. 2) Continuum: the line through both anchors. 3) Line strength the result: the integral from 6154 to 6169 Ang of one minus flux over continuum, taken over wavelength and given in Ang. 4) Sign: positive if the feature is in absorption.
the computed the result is 0.7 Ang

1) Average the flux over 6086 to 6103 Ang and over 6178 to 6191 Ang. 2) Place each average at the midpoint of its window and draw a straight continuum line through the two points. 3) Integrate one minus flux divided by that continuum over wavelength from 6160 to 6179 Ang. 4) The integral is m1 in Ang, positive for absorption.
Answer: 0.7 Ang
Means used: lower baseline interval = 4.35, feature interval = 4.06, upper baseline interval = 4.18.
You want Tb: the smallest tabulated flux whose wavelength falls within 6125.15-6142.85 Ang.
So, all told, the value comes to 4.12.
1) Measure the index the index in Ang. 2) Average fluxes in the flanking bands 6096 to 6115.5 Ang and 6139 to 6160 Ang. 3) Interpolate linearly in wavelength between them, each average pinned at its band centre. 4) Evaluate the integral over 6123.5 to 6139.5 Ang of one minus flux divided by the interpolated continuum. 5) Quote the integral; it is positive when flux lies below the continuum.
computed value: 0.4 Ang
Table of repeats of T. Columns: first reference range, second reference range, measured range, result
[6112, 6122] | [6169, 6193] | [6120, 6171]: 0.73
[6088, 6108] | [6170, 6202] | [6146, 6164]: 0.16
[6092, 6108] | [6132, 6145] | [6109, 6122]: -0.11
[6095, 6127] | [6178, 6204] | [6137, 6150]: -0.22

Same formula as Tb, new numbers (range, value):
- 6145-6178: 3.89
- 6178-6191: 4.14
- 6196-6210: 4.11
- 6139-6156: 4.18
